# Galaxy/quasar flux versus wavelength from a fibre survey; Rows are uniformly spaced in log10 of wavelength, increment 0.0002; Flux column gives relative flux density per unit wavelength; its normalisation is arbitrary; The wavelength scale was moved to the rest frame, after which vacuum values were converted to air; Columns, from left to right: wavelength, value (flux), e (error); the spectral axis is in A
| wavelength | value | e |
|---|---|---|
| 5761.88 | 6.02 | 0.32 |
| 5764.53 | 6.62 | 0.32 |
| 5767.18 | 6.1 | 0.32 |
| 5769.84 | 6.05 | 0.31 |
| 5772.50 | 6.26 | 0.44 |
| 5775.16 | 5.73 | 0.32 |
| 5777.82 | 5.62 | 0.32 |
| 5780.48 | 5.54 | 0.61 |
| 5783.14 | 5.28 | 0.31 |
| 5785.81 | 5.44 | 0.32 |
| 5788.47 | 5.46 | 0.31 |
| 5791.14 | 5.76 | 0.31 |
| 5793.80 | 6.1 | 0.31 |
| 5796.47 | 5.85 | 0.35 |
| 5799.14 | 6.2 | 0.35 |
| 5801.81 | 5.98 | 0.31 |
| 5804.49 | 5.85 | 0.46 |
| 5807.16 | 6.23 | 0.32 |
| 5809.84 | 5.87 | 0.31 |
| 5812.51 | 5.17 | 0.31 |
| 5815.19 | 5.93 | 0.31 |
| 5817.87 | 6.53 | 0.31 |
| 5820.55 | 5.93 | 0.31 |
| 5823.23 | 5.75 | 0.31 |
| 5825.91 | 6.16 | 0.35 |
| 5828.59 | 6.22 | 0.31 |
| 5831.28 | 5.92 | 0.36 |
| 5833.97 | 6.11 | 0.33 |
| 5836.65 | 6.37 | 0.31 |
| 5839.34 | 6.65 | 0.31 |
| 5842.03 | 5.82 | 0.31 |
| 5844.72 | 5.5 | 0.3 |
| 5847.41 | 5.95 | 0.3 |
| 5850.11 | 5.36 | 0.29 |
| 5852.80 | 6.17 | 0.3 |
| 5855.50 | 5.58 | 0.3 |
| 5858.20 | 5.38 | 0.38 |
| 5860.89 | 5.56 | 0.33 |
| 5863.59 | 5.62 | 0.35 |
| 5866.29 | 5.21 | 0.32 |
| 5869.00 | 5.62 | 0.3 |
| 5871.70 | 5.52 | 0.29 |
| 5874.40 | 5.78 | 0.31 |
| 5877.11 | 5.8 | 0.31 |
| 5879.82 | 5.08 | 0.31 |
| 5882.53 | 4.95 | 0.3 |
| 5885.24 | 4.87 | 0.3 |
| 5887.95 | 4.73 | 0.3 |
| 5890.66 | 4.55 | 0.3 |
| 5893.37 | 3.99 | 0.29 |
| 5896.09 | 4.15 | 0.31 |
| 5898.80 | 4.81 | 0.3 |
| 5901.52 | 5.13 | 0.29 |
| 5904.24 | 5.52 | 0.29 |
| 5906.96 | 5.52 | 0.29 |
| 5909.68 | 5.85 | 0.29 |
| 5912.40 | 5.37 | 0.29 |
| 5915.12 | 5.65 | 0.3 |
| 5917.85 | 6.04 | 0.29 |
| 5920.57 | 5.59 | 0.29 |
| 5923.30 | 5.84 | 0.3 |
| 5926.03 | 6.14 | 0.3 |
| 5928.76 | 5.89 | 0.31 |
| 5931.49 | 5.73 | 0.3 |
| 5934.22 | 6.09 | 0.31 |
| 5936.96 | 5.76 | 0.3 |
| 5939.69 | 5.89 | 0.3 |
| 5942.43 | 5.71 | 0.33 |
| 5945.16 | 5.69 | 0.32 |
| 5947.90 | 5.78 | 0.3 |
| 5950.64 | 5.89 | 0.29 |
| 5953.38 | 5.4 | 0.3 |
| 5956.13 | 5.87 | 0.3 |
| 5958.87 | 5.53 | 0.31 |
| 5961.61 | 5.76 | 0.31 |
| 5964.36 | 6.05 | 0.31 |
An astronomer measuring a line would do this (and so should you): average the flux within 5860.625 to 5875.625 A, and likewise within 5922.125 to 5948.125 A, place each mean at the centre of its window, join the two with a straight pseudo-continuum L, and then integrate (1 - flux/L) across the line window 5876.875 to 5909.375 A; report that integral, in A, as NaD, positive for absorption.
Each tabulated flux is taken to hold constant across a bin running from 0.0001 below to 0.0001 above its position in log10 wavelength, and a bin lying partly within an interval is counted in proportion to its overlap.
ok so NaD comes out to 4.2 A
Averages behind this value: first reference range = 5.55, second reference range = 5.86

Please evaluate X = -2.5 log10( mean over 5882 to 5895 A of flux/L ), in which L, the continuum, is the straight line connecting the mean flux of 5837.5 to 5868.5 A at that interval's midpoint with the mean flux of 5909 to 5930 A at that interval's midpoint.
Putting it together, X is 0.25 mag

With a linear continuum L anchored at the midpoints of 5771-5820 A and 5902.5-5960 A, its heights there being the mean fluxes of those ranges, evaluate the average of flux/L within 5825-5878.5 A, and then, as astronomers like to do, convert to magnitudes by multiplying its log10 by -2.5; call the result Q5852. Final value 0.00 mag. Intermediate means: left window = 5.82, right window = 5.75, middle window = 5.81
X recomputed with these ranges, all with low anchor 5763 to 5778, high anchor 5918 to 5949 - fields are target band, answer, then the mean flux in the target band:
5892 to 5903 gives 0.286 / 4.53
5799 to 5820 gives 0.015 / 5.95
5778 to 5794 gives 0.095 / 5.57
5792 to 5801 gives 0.004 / 6.04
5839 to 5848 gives 0.013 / 5.91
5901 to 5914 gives 0.071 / 5.51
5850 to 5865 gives 0.061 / 5.63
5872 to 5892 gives 0.156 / 5.13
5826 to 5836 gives -0.020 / 6.11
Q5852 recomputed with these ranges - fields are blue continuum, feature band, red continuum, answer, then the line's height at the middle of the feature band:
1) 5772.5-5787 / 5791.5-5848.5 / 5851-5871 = -0.078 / 5.59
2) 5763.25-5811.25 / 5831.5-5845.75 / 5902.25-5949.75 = -0.046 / 5.84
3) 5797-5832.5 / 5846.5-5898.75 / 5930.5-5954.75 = 0.127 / 5.88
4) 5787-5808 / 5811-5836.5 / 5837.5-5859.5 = -0.023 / 5.86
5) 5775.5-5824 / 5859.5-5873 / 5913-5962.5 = 0.055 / 5.8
